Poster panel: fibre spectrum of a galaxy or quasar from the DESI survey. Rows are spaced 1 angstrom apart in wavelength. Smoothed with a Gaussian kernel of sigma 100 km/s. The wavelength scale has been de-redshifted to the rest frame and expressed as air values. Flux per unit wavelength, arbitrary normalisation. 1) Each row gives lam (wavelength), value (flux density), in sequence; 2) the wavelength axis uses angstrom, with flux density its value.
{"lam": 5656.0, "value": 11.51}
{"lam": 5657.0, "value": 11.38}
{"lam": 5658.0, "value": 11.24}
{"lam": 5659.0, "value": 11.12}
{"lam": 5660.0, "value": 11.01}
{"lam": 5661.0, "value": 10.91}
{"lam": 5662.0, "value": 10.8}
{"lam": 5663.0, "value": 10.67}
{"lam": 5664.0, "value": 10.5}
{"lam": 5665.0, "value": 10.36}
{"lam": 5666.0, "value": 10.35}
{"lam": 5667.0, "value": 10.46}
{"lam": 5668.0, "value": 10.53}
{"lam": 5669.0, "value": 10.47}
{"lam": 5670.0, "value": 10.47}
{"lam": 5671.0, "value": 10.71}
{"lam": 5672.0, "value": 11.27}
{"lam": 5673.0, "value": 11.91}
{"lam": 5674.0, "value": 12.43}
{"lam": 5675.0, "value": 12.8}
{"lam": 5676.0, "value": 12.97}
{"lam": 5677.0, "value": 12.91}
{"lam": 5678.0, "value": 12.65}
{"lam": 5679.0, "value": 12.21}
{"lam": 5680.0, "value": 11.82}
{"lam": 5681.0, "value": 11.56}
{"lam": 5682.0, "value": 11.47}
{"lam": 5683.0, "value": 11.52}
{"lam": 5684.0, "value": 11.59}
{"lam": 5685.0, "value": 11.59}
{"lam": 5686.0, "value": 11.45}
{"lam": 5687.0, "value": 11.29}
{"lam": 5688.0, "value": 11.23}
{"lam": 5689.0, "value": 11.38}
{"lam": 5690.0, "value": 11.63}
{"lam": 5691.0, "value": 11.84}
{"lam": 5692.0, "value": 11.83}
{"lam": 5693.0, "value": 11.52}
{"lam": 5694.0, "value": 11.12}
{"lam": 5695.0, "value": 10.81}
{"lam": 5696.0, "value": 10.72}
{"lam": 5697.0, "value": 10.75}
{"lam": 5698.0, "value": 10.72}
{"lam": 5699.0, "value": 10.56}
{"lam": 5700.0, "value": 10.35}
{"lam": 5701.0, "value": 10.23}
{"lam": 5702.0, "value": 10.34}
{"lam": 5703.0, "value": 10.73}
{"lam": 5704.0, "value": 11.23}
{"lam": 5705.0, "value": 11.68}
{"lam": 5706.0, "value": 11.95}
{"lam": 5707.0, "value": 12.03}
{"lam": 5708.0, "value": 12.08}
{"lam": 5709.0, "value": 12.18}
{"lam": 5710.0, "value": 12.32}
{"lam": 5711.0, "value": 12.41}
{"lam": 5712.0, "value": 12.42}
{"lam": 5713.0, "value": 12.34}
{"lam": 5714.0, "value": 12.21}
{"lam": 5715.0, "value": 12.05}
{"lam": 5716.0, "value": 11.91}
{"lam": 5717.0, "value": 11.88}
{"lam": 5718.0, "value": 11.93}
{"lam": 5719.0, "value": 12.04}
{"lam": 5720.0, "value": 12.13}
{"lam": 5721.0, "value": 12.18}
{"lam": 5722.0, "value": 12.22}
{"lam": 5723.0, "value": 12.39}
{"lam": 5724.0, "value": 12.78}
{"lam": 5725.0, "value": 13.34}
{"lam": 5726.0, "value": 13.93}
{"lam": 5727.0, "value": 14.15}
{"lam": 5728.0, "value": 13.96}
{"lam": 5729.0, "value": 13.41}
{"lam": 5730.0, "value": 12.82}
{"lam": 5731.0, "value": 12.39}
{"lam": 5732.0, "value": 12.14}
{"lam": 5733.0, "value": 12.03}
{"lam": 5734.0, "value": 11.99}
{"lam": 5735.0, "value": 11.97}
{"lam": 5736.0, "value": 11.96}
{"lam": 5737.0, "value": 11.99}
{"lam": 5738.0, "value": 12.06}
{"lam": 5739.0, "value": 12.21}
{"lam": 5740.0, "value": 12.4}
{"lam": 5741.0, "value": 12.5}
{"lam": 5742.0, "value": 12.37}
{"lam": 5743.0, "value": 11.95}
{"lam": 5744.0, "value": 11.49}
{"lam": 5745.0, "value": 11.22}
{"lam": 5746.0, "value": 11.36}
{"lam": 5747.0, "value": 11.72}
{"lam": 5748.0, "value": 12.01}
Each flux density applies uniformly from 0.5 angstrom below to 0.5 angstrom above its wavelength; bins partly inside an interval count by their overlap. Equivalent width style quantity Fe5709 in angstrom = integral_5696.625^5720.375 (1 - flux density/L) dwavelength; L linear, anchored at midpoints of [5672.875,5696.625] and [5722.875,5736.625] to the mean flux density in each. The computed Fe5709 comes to 1.37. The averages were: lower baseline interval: 11.8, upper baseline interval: 12.8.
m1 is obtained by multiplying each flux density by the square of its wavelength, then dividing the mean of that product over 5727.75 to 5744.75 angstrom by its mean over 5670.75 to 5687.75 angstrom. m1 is 1.05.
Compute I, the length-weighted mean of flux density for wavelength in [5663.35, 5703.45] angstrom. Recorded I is 11.3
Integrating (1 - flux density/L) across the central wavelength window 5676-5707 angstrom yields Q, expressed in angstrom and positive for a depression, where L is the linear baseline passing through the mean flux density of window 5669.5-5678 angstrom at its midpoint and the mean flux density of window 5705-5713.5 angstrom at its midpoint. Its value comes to 1.8 angstrom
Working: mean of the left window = 12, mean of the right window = 12.2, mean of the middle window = 11.4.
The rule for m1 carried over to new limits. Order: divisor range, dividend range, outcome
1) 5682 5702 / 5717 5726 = 1.13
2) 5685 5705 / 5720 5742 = 1.15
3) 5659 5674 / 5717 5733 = 1.20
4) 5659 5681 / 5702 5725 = 1.08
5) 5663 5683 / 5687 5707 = 0.98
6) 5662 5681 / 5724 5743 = 1.13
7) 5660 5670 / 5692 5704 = 1.03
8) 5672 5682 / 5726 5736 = 1.06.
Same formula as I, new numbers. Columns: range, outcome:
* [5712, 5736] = 12.5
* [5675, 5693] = 11.8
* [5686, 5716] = 11.5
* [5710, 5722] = 12.1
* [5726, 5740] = 12.6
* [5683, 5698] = 11.3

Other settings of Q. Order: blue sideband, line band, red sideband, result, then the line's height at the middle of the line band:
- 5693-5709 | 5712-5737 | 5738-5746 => -1.94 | 11.6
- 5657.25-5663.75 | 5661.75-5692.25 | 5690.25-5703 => -1.42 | 10.9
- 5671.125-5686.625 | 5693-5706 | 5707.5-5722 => 1.33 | 12.1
